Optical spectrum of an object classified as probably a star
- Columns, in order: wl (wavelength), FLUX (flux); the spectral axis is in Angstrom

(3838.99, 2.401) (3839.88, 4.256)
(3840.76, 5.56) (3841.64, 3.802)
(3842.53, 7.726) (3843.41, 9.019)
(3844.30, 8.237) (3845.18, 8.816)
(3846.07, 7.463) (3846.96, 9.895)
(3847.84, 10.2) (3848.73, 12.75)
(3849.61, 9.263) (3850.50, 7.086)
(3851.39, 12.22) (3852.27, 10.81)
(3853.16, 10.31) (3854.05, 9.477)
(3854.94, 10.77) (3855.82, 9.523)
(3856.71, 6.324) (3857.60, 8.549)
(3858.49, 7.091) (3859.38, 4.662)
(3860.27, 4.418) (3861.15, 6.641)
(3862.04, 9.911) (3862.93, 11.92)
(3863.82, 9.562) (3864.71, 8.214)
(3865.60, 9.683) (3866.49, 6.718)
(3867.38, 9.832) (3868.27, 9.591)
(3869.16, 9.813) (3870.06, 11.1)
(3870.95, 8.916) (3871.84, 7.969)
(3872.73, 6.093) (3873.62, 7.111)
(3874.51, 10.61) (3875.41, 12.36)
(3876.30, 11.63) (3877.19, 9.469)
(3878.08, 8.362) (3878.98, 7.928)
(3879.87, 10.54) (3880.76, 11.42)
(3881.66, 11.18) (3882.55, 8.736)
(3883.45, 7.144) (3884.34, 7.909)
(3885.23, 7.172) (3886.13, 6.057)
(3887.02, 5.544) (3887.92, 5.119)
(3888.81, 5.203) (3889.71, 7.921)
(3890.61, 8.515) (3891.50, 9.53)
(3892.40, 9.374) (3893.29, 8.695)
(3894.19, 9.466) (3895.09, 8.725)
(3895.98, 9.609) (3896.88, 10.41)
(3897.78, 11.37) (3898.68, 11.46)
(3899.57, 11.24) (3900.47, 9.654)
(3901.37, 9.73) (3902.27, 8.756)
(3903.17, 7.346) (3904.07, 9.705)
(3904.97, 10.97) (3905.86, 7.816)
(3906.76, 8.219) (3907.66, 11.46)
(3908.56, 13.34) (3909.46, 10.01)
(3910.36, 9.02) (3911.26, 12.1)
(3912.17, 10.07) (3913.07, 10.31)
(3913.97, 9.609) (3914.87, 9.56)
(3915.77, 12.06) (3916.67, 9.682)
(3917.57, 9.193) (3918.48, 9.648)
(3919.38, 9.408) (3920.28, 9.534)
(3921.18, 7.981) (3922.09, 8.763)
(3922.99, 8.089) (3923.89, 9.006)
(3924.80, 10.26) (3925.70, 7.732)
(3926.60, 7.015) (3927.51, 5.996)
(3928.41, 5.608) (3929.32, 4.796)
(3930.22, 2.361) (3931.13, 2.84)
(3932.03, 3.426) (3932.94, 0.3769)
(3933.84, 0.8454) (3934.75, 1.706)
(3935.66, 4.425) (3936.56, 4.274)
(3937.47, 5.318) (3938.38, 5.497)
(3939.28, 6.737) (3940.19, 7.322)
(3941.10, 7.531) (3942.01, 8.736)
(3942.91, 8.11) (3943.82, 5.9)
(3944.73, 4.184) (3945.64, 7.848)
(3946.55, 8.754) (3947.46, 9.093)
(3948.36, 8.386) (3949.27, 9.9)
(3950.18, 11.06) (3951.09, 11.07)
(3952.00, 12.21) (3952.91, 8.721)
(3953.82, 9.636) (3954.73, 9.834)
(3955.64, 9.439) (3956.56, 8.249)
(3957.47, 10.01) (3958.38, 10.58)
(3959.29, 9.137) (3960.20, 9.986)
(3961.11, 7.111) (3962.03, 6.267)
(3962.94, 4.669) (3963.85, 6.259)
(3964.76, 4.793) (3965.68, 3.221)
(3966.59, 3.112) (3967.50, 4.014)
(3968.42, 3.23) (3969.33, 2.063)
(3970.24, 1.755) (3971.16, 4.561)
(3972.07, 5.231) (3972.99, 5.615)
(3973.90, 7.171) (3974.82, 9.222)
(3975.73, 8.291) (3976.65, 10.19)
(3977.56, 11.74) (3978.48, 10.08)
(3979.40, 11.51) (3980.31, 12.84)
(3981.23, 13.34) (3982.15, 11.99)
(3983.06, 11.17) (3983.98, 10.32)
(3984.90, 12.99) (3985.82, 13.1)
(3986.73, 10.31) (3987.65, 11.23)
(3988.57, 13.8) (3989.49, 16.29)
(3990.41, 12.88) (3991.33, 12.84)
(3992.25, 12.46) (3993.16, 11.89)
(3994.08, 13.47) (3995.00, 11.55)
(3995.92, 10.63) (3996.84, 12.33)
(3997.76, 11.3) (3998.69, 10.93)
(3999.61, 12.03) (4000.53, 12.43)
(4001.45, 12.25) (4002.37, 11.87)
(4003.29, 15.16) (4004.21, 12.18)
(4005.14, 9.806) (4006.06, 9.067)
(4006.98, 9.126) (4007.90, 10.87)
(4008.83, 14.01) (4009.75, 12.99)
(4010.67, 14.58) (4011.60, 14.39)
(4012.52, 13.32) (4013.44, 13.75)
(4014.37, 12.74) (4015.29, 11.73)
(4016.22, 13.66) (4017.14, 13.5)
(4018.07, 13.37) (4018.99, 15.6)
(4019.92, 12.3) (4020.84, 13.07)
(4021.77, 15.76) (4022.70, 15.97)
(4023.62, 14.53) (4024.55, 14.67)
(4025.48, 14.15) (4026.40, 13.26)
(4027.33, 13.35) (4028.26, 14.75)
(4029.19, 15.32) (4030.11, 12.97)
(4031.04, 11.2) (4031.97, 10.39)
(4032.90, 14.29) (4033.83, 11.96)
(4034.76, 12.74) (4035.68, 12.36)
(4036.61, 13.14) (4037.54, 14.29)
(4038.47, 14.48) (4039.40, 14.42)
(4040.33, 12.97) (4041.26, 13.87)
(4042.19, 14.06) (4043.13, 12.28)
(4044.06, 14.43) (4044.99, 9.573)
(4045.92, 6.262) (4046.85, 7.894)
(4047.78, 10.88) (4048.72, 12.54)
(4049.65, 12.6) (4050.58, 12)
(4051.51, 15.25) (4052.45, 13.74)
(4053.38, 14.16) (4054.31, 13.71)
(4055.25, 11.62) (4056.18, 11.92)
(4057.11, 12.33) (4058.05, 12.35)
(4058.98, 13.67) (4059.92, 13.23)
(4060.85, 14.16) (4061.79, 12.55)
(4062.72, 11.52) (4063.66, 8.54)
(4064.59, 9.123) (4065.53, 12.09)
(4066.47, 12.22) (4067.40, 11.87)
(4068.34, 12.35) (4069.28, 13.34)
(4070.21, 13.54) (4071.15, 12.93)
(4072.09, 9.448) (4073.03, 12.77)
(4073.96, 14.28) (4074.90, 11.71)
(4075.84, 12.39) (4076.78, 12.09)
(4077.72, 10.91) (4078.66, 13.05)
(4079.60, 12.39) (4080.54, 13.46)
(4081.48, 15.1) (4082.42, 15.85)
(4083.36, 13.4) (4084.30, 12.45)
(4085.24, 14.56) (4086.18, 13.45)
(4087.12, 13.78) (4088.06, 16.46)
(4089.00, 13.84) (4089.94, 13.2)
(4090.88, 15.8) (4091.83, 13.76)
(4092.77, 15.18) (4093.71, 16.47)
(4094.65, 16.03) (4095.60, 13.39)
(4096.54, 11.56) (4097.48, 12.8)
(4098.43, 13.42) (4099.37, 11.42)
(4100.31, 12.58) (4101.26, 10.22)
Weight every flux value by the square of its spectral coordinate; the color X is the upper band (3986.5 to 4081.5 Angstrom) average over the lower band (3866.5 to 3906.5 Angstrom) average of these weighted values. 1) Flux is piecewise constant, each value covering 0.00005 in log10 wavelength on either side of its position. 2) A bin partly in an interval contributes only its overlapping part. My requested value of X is 1.51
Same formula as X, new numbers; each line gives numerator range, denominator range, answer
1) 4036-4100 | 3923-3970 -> 2.06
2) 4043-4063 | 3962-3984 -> 1.75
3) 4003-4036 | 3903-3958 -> 1.72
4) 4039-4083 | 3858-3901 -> 1.55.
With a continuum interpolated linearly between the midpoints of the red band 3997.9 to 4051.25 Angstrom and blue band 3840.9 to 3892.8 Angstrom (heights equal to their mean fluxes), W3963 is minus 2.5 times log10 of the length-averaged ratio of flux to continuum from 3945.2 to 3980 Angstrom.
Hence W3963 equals 0.39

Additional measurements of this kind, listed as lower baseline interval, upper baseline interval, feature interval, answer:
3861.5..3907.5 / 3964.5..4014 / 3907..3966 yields 0.24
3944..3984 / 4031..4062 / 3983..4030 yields -0.23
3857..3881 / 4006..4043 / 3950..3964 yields 0.25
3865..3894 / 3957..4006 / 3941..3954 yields 0.07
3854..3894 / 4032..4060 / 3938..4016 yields 0.13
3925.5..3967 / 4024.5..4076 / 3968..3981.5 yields 0.09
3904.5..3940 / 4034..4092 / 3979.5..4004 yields -0.22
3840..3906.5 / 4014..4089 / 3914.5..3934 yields 0.37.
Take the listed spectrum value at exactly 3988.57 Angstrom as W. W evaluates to 13.8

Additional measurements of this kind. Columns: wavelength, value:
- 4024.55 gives 14.67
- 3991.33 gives 12.84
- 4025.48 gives 14.15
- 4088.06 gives 16.46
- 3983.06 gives 11.17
